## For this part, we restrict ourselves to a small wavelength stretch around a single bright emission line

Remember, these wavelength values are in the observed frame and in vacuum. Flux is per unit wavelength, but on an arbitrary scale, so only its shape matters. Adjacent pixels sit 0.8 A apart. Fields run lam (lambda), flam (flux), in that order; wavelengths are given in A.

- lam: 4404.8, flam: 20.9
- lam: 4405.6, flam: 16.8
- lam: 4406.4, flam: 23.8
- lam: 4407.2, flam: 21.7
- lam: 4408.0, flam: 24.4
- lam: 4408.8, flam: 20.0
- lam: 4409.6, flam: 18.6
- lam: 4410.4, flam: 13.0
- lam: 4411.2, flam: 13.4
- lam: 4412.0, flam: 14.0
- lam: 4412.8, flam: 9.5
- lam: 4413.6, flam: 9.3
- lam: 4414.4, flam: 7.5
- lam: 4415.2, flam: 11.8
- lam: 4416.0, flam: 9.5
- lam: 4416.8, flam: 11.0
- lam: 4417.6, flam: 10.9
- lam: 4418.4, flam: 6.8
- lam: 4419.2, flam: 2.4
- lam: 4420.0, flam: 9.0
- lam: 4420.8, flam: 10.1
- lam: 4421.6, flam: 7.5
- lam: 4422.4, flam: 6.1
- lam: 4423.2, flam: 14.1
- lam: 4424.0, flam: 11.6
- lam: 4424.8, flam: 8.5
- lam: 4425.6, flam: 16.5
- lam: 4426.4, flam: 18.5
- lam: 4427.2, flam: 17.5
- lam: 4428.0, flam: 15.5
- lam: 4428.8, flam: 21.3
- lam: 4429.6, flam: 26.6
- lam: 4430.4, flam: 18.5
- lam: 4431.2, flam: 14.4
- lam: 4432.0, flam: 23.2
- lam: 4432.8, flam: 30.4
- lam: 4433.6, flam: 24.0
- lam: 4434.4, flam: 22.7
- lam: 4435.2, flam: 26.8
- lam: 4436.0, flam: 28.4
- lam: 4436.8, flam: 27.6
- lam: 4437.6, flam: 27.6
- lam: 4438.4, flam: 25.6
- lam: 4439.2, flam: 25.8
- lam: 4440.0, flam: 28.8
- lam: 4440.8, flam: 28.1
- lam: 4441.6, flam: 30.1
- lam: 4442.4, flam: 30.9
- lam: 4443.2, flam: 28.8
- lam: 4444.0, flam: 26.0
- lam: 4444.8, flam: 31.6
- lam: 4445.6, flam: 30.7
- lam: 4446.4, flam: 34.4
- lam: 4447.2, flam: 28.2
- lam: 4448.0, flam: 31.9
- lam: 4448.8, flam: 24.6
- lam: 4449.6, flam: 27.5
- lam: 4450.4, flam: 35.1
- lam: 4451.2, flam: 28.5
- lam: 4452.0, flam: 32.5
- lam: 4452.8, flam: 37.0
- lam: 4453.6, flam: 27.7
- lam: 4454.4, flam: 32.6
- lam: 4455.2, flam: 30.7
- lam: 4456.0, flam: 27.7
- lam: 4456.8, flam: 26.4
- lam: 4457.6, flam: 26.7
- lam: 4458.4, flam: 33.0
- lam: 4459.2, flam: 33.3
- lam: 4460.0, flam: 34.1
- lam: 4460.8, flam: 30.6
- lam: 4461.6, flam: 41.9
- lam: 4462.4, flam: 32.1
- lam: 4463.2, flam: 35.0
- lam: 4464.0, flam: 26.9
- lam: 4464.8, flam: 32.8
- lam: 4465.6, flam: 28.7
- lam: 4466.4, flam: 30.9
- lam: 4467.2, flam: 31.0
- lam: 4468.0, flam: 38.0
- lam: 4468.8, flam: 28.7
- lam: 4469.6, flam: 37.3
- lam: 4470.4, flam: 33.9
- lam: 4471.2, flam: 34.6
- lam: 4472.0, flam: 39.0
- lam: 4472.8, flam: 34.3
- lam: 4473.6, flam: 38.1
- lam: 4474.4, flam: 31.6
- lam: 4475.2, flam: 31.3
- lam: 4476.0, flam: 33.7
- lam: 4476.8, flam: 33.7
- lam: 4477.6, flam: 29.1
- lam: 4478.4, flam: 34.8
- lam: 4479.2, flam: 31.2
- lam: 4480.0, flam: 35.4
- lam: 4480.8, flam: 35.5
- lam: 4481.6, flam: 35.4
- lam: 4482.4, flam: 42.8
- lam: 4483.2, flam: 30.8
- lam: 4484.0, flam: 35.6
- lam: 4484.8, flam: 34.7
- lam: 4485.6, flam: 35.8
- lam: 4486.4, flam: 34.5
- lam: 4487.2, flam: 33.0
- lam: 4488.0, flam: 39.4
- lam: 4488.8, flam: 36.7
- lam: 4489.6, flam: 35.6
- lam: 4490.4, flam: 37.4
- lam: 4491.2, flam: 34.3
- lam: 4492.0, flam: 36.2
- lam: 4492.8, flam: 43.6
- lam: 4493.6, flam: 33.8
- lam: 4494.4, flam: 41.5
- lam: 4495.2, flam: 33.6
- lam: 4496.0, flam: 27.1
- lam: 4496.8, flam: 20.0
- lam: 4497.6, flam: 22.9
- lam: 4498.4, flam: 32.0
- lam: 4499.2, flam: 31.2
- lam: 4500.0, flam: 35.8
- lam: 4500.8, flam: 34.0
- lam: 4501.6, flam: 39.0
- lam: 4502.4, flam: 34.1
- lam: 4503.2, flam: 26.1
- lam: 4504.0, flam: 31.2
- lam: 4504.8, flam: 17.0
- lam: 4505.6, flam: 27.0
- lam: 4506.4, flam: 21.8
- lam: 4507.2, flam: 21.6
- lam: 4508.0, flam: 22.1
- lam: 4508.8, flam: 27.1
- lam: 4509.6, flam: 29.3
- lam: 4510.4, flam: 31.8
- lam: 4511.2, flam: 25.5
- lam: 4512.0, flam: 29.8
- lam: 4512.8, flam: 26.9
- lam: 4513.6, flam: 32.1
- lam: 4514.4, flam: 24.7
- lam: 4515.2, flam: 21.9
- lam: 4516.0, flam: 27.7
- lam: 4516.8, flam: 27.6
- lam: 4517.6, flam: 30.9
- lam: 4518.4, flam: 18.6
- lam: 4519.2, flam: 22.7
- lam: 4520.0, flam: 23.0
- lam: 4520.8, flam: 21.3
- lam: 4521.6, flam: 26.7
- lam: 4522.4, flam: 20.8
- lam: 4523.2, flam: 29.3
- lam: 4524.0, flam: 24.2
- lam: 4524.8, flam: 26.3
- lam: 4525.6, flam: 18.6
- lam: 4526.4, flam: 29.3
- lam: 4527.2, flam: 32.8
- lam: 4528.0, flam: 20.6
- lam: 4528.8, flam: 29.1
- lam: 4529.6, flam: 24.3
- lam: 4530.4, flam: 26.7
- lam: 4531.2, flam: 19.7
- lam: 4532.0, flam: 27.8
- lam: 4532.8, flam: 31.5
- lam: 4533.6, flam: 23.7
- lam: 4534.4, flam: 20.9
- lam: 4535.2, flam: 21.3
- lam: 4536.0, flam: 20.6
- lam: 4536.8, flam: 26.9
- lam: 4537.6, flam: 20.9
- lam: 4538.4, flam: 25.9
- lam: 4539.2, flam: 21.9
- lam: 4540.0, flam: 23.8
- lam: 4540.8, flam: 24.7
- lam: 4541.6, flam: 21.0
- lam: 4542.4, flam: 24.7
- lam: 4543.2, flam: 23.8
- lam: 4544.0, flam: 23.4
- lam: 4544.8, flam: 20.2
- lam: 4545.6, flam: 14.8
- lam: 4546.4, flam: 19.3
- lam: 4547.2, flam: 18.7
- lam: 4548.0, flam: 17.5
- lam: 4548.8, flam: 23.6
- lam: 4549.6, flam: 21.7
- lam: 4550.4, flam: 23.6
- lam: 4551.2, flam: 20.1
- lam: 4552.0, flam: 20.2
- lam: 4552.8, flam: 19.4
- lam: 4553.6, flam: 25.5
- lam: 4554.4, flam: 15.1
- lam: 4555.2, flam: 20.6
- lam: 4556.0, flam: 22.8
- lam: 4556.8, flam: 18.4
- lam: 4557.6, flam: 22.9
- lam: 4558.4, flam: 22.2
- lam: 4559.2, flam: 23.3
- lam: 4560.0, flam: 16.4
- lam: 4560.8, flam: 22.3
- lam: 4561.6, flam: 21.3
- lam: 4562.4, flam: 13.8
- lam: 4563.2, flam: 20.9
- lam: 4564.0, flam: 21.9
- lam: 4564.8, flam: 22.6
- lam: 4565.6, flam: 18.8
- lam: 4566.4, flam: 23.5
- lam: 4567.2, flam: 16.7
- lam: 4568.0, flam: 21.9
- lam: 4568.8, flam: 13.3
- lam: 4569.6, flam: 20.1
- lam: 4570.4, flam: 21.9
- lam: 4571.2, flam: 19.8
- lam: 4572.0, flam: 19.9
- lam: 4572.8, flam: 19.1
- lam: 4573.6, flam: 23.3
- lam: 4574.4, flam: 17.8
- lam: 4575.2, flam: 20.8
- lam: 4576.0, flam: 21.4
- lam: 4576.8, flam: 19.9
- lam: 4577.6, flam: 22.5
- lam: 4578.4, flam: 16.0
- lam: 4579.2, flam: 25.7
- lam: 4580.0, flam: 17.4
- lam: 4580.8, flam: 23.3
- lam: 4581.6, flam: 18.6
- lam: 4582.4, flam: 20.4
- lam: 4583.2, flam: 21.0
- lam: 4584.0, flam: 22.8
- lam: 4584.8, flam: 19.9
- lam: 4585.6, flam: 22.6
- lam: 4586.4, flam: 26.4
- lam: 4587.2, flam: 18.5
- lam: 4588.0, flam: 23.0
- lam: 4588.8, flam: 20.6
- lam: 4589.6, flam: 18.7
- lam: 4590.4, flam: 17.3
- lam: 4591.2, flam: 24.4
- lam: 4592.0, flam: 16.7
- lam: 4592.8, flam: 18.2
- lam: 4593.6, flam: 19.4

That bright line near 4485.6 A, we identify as C IV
